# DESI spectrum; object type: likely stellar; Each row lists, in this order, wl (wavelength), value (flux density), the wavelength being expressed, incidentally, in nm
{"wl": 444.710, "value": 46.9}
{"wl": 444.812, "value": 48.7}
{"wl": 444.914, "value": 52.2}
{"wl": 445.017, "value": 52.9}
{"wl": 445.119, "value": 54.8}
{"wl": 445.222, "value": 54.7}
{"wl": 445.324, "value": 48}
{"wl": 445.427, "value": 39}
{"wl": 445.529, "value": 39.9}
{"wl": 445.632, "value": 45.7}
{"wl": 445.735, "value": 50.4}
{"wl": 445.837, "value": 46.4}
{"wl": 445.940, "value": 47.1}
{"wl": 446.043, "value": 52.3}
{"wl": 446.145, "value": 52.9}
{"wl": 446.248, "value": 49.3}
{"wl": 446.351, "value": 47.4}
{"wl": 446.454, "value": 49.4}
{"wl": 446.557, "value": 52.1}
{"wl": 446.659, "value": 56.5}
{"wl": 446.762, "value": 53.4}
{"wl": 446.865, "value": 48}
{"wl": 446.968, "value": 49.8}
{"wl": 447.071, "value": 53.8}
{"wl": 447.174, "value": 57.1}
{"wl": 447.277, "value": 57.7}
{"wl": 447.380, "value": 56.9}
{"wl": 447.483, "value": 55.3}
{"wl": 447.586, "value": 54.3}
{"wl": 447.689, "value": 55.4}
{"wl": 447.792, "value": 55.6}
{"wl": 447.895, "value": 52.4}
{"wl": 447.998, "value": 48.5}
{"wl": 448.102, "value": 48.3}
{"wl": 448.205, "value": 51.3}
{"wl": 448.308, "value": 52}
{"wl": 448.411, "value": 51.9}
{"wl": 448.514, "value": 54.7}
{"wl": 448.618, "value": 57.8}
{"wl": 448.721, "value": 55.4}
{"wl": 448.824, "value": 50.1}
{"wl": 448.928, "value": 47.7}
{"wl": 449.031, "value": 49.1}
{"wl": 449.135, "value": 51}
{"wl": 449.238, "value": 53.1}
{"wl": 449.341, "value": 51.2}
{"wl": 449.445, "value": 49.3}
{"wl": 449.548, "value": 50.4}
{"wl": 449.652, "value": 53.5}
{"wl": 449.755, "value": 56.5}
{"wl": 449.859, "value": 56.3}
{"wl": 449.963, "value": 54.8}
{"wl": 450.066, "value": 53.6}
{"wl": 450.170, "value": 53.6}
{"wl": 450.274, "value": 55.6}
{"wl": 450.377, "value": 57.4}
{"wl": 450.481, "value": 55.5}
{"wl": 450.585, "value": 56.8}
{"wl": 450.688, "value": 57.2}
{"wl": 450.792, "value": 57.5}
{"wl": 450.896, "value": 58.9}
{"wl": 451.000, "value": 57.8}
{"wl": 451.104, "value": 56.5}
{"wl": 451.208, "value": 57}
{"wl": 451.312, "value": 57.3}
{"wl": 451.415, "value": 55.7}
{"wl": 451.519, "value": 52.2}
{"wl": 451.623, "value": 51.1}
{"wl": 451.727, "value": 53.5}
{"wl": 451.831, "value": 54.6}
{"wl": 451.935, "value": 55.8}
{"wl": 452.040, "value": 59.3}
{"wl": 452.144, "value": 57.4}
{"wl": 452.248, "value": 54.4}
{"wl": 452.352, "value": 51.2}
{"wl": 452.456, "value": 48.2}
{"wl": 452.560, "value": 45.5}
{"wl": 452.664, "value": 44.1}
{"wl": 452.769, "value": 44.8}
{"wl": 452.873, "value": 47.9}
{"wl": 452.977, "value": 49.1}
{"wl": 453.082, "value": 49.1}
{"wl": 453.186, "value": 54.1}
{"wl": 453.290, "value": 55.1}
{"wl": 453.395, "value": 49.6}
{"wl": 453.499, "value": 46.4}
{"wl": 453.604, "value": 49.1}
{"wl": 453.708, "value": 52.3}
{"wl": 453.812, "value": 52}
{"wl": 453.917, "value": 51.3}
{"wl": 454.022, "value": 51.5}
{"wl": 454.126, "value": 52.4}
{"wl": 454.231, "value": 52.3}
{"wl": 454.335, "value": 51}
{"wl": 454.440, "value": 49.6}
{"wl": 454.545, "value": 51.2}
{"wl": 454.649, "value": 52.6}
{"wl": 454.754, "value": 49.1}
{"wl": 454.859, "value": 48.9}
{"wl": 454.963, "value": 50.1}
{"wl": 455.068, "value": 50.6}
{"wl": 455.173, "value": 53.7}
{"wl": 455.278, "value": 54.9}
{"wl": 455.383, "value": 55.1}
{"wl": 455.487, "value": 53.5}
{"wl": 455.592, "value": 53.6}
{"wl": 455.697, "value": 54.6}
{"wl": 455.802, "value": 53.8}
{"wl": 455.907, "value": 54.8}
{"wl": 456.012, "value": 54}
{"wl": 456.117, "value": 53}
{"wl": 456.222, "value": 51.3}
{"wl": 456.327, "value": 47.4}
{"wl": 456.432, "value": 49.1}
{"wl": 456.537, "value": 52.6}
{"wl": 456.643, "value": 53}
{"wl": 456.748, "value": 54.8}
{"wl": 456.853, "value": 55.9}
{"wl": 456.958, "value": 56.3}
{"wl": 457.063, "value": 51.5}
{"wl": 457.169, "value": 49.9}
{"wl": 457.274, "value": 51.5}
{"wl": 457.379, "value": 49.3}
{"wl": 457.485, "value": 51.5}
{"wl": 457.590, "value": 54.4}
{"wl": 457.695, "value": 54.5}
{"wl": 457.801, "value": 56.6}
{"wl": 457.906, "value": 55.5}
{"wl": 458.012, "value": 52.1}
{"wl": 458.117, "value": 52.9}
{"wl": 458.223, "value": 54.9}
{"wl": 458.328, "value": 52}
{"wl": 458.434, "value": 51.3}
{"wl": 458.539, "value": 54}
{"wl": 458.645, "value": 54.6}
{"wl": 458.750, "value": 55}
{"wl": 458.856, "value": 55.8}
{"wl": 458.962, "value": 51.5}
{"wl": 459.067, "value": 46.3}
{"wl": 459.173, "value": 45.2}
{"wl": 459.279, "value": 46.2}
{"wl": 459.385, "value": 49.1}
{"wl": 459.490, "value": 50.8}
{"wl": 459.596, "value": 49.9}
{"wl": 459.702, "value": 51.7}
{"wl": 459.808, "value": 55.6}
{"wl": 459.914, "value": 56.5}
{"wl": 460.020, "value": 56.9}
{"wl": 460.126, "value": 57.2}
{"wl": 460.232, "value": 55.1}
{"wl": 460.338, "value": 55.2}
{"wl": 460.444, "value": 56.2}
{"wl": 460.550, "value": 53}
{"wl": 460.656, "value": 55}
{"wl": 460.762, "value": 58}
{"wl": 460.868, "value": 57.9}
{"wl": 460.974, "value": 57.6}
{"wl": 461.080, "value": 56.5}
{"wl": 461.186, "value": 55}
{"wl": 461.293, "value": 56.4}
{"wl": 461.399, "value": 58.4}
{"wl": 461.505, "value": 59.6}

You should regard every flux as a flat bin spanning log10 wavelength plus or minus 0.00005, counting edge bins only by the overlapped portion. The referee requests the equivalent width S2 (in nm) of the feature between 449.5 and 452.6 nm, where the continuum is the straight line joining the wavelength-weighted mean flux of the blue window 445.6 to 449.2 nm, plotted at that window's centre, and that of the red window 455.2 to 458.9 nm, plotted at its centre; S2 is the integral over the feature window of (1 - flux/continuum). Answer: -0.14 nm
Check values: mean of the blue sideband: 52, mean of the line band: 54.9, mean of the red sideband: 53.3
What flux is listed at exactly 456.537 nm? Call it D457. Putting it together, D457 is 52.6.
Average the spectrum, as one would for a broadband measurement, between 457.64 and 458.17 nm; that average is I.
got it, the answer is 54.3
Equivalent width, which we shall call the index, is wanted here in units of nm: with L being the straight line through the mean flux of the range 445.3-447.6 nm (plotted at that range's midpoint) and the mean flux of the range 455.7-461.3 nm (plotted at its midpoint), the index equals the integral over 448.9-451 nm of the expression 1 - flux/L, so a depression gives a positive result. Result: -0.11 nm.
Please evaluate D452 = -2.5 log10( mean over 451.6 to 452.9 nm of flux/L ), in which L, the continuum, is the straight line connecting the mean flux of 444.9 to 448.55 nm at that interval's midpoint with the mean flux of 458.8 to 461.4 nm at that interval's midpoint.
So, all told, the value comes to 0.02 mag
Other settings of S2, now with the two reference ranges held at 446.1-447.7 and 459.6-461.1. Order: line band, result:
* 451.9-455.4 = 0.21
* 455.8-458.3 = 0.10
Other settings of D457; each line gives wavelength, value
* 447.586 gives 54.3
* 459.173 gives 45.2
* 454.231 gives 52.3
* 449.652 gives 53.5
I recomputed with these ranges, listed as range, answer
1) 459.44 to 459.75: 50.7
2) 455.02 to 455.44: 53.6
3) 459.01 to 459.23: 45.9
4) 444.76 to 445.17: 52.2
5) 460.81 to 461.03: 57.8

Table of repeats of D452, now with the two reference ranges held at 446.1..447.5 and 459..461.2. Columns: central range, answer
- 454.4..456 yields 0.016 mag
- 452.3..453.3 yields 0.095 mag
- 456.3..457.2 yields 0.019 mag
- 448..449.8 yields 0.021 mag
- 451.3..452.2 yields -0.042 mag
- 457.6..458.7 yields -0.009 mag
